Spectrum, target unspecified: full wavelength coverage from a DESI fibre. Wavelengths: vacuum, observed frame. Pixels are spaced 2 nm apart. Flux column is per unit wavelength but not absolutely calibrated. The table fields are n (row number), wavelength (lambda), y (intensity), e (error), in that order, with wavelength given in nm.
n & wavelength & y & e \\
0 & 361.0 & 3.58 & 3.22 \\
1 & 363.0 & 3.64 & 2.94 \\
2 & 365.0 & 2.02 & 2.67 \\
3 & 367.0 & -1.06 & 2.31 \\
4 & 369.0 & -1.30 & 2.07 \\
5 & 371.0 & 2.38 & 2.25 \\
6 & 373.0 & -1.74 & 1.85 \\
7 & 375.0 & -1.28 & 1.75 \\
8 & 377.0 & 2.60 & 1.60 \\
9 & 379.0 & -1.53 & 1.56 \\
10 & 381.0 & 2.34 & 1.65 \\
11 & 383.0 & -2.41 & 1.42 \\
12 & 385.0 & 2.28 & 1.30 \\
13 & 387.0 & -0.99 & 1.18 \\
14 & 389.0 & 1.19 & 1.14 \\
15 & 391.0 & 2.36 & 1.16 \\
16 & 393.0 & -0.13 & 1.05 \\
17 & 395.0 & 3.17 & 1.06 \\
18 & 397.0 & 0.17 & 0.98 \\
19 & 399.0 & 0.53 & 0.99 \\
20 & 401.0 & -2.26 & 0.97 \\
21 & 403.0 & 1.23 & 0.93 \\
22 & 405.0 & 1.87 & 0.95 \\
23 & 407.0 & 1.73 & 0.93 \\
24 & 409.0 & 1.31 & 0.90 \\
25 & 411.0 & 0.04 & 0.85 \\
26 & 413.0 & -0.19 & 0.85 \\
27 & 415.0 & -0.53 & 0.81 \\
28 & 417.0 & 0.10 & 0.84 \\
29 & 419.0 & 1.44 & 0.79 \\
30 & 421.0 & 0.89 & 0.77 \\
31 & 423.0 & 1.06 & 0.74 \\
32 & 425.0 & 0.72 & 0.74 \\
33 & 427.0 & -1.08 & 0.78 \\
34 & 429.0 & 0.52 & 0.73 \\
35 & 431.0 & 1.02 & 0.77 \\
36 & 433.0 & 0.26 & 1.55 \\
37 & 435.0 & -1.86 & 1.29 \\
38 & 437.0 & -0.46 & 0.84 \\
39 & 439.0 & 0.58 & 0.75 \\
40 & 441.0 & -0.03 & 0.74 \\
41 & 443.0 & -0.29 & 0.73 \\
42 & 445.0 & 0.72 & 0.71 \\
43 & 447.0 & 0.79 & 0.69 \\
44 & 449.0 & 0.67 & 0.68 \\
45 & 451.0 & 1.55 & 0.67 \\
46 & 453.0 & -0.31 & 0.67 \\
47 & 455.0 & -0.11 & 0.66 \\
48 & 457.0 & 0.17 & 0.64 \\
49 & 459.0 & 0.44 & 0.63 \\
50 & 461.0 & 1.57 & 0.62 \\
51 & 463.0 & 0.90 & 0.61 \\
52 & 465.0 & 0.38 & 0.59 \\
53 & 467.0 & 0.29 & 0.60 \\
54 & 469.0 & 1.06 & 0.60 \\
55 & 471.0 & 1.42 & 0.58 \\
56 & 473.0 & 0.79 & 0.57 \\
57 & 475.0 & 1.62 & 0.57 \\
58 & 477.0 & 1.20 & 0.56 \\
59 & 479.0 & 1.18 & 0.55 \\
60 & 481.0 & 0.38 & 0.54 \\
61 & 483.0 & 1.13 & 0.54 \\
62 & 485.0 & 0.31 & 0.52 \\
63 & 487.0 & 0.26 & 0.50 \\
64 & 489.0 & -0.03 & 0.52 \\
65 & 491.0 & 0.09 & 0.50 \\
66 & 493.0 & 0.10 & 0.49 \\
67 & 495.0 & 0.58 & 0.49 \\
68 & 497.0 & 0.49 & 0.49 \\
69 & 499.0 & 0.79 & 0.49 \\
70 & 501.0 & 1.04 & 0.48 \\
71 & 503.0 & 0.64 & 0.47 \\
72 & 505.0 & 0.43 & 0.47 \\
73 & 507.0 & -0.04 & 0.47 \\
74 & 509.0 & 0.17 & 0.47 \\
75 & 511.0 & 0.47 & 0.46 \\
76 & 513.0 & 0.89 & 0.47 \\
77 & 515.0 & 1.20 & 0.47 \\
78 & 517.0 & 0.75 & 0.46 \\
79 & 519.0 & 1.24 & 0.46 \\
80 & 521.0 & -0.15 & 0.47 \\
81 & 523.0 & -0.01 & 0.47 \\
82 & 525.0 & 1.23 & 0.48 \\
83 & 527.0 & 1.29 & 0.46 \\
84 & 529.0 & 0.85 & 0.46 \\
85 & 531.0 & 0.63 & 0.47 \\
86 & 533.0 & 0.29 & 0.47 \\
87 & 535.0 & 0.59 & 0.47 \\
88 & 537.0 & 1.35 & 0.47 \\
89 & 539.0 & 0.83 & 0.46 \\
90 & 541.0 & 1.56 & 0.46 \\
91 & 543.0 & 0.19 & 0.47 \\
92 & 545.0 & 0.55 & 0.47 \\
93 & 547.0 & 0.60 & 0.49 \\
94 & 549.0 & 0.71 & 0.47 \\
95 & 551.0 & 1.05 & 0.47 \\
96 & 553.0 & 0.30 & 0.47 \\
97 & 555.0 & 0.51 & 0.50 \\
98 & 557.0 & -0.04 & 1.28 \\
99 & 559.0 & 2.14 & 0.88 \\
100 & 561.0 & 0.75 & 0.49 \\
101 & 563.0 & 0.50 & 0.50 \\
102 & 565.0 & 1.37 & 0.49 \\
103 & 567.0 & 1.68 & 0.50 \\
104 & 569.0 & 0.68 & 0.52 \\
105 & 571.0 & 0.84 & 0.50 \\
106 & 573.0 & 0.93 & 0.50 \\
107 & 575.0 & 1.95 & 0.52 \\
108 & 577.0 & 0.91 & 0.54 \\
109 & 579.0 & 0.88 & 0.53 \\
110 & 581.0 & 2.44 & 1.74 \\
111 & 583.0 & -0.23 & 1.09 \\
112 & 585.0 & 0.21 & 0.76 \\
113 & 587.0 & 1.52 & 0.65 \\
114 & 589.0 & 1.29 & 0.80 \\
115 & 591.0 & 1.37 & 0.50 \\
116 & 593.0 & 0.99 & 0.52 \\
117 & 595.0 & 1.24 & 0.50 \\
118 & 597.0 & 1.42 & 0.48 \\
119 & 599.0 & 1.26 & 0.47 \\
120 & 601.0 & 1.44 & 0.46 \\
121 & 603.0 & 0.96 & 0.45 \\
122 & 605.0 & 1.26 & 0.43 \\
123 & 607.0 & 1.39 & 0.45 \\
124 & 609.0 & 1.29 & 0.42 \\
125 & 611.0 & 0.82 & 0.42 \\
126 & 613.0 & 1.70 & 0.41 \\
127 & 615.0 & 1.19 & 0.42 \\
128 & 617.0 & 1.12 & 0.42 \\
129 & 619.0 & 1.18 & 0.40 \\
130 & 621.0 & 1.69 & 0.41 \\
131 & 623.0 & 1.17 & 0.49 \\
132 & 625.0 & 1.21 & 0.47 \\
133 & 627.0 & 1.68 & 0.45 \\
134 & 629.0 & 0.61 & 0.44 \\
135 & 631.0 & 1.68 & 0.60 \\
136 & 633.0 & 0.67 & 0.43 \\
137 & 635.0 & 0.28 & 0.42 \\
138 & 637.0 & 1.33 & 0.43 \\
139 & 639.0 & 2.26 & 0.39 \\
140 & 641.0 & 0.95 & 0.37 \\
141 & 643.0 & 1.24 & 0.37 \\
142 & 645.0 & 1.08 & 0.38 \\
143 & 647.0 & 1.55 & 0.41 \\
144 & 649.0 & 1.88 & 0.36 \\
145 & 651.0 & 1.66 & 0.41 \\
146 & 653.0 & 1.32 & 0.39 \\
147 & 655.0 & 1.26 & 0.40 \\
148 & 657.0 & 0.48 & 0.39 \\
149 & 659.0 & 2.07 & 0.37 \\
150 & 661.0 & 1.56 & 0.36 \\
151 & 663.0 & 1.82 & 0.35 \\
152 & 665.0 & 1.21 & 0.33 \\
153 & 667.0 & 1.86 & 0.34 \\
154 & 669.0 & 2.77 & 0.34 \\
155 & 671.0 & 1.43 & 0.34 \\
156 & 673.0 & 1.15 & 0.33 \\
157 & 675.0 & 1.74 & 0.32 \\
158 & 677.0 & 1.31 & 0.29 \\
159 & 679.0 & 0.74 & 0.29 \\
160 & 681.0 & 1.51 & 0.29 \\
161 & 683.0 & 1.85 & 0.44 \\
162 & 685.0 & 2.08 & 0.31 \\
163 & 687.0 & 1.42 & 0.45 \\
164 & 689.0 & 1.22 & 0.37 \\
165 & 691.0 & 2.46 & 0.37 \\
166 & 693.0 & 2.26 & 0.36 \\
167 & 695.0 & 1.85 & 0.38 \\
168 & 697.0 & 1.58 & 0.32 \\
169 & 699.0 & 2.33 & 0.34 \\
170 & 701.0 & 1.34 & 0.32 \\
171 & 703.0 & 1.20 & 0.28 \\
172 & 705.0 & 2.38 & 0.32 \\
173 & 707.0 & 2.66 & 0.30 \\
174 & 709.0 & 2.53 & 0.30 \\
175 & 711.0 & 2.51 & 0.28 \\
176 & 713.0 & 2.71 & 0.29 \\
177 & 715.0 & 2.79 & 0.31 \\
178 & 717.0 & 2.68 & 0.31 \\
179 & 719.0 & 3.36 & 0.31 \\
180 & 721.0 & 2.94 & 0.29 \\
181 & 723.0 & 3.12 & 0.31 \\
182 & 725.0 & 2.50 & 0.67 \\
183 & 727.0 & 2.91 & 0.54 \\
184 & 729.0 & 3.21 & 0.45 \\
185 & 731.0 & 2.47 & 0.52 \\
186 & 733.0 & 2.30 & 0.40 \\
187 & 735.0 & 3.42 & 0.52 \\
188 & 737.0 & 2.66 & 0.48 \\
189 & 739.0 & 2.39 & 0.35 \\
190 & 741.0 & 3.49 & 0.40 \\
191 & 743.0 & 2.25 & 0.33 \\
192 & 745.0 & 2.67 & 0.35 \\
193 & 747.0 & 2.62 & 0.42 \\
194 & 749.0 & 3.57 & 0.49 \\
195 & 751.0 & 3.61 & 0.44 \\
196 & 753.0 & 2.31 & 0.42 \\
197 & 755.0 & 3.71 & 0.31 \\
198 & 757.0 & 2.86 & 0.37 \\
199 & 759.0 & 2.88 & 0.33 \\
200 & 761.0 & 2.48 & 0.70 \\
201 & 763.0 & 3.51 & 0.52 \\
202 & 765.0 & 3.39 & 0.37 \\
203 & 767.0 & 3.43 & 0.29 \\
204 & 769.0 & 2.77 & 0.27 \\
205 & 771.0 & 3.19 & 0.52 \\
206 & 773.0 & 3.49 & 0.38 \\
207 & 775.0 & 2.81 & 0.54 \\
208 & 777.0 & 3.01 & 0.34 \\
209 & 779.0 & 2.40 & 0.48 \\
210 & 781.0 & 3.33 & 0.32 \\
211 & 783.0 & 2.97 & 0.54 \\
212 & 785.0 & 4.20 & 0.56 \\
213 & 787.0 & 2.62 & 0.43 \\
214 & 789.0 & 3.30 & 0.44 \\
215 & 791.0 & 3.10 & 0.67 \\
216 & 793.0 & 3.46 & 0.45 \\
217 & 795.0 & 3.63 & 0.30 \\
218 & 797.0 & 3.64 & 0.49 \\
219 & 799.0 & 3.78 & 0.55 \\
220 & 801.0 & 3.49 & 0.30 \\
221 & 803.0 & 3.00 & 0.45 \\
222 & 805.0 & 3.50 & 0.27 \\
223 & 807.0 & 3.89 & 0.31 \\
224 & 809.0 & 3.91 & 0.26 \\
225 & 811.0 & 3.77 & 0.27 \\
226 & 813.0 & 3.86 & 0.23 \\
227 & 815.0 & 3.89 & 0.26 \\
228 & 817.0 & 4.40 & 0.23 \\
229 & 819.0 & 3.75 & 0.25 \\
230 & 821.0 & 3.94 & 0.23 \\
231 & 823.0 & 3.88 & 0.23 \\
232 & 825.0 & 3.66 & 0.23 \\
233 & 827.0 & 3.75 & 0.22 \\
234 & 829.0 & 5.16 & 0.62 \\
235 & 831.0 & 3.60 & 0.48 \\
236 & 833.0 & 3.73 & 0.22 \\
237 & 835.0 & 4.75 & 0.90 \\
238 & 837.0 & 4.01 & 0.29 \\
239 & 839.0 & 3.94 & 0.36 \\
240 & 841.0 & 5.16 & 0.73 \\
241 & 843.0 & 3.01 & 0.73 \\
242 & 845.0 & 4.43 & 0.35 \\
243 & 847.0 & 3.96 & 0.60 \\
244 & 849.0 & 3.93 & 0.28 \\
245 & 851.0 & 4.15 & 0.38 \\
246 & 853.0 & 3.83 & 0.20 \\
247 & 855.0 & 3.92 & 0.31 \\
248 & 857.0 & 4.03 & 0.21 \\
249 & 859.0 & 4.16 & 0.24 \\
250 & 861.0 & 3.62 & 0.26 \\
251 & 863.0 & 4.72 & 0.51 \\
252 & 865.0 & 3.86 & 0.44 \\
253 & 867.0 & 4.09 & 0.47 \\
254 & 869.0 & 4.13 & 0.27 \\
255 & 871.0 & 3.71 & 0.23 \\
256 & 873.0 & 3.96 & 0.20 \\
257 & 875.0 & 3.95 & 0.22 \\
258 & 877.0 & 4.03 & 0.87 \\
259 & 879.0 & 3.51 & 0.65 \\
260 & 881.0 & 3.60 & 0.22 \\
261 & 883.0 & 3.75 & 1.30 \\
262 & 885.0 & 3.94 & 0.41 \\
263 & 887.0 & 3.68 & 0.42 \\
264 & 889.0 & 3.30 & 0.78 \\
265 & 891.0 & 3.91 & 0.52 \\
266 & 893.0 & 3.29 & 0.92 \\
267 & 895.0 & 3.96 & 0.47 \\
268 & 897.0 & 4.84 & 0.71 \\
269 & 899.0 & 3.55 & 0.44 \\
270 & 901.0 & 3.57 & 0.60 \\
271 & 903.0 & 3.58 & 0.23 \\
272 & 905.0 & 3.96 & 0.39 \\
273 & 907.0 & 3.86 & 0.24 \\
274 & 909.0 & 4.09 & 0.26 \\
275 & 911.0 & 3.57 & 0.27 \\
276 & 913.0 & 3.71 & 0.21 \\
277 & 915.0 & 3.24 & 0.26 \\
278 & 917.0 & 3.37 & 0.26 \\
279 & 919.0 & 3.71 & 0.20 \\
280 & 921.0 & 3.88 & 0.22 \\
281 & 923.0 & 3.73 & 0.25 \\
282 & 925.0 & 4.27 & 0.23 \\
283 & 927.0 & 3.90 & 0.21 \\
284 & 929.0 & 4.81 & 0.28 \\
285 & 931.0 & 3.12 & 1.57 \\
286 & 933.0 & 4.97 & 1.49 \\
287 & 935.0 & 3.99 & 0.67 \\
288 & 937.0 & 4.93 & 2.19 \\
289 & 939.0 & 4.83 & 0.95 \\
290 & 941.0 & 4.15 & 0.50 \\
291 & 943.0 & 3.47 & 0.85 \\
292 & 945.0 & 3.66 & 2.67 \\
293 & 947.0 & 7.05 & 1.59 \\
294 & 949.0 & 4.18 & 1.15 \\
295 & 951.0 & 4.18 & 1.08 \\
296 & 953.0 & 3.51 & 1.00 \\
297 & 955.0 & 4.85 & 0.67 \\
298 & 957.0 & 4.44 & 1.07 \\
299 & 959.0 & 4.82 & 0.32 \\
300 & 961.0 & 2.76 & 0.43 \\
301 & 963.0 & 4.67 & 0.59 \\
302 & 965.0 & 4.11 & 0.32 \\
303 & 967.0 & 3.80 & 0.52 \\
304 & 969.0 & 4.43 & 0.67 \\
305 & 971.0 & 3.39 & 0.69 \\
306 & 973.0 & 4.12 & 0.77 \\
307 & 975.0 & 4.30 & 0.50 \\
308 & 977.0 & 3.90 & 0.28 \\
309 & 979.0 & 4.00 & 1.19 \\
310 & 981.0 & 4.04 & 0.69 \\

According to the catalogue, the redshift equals 0.770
